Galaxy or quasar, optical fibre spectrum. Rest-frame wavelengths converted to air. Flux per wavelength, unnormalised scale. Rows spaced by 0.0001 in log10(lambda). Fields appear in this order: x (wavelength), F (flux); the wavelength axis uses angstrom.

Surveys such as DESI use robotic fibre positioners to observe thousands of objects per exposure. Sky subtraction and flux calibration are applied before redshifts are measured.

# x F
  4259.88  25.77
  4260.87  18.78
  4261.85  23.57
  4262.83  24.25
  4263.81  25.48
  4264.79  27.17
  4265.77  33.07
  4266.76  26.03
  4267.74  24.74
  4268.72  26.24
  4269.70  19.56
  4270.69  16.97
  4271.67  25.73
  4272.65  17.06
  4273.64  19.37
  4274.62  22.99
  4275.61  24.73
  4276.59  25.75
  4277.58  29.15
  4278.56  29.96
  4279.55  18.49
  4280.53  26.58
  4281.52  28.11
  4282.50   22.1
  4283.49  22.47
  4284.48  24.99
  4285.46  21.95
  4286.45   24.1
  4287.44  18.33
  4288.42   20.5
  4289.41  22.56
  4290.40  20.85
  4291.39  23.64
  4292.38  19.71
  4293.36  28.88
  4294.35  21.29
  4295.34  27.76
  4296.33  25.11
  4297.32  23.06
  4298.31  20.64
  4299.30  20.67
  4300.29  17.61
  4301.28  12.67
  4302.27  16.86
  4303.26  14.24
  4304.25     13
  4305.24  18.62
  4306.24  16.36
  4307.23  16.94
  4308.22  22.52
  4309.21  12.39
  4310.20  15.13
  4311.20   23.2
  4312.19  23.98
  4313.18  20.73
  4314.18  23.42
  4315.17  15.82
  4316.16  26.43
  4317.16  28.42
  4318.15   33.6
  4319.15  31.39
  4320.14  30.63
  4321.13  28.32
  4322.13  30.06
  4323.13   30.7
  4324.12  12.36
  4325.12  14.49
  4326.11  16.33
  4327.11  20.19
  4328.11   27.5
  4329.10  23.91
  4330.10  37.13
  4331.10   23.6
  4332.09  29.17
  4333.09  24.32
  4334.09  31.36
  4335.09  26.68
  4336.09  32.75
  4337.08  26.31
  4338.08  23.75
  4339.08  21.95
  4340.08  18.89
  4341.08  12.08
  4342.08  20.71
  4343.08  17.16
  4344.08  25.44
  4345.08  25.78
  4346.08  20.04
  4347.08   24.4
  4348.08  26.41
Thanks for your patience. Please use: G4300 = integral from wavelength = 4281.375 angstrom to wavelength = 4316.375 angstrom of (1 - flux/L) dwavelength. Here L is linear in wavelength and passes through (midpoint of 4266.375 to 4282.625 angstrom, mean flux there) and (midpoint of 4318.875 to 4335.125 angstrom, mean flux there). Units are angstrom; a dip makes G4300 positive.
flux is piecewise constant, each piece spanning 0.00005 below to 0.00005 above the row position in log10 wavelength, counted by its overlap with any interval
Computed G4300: 5.7 angstrom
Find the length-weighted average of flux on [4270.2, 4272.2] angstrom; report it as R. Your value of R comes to 21.3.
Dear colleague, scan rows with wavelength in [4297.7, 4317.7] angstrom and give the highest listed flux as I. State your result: 28.42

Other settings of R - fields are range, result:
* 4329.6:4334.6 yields 29.1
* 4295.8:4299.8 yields 22.4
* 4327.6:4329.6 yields 25.7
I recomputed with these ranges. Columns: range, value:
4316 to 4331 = 37.13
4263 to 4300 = 33.07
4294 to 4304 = 27.76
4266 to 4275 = 26.24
